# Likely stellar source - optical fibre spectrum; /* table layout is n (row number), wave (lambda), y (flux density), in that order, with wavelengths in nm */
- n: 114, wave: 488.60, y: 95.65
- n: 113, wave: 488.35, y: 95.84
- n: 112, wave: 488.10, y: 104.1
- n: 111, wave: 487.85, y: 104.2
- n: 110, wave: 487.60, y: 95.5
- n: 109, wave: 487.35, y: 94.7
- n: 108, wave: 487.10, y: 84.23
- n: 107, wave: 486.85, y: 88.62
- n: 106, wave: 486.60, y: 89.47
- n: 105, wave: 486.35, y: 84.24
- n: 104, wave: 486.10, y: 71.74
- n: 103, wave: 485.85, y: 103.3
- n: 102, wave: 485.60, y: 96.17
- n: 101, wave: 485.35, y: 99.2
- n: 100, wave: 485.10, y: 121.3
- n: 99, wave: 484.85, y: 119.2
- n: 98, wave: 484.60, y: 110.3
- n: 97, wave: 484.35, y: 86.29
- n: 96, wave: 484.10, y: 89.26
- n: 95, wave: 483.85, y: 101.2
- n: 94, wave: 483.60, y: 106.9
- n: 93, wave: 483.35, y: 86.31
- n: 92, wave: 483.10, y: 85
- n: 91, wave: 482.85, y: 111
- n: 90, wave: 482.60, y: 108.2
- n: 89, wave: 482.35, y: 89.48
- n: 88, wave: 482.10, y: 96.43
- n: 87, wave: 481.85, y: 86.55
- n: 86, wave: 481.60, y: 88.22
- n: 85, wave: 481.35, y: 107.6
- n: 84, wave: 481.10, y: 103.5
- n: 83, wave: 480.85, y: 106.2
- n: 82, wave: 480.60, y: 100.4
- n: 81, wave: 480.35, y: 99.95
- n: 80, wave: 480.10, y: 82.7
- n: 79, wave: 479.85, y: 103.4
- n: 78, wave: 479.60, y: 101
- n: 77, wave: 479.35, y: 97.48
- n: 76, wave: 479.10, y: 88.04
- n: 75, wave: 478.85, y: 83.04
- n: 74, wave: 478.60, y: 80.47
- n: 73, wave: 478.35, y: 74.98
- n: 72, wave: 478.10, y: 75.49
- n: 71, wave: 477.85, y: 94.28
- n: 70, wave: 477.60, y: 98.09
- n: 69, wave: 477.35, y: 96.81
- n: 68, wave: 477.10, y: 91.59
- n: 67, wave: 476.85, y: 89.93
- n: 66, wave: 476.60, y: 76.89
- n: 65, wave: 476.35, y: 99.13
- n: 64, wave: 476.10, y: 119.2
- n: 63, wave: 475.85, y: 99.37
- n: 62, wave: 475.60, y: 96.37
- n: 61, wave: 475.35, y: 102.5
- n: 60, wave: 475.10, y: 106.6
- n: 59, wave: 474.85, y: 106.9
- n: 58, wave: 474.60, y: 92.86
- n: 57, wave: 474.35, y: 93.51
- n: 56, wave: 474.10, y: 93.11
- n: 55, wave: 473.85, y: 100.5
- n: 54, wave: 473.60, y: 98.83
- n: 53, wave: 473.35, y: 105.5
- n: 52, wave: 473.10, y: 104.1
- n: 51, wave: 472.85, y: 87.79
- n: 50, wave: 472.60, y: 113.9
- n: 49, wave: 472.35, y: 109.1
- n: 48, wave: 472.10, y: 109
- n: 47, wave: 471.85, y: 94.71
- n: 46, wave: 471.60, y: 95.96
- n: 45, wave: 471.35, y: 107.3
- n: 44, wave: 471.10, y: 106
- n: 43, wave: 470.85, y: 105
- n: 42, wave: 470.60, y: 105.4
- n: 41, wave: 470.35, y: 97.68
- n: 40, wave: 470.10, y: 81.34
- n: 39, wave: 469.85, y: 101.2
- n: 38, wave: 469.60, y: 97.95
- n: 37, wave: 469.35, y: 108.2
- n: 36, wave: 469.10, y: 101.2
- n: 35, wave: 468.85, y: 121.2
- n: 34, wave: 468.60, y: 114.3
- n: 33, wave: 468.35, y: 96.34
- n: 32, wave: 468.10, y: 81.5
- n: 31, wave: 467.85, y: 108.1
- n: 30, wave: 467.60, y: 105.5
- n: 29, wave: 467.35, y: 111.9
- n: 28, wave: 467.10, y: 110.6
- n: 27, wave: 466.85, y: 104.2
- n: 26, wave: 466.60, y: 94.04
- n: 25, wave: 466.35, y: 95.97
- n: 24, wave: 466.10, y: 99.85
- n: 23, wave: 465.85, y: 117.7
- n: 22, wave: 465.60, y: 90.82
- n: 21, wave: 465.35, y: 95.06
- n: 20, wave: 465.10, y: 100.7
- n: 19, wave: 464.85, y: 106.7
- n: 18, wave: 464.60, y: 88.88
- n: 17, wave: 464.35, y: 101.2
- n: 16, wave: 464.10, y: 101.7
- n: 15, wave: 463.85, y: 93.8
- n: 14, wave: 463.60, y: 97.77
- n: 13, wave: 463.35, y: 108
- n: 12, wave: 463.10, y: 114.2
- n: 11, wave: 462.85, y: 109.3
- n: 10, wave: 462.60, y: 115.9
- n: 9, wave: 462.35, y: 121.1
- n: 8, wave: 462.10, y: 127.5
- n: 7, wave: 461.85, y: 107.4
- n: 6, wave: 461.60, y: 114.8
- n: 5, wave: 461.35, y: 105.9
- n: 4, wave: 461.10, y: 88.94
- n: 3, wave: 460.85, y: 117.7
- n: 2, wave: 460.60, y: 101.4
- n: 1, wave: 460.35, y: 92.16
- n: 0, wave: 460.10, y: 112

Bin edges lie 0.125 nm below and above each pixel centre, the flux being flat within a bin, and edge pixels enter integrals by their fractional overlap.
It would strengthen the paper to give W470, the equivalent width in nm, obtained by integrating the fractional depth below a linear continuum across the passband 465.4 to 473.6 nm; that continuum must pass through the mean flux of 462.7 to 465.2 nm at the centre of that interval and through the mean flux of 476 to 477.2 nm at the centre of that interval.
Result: -0.281 nm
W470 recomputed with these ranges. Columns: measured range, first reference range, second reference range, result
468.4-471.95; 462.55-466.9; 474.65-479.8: -0.15 nm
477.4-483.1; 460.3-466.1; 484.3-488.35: 0.29 nm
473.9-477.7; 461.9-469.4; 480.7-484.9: 0.13 nm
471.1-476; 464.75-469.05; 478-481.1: -0.20 nm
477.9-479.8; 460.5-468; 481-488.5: 0.24 nm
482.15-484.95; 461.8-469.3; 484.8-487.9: -0.07 nm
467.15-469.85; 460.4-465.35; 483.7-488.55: -0.02 nm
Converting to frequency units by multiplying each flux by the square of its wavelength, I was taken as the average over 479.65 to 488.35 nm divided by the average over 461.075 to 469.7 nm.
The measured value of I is 1.0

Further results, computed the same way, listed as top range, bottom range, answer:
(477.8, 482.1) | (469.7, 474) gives 0.95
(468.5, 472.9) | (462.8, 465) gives 1.04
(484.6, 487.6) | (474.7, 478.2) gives 1.04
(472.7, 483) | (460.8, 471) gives 0.97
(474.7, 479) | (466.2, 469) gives 0.94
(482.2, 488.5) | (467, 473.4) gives 1.00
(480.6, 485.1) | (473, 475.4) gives 1.03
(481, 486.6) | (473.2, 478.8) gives 1.06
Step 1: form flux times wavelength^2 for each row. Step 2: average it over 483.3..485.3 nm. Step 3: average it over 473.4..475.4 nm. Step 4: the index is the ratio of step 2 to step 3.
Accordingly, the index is 1.08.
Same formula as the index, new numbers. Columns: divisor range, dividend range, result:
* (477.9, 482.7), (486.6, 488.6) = 1.05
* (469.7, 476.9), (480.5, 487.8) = 1.01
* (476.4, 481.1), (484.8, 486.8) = 1.09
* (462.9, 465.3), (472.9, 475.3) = 1.03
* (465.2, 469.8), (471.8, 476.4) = 1.02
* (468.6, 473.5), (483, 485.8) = 1.03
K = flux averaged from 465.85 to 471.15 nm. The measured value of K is 103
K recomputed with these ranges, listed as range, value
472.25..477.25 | 99.3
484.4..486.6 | 99.6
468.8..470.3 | 101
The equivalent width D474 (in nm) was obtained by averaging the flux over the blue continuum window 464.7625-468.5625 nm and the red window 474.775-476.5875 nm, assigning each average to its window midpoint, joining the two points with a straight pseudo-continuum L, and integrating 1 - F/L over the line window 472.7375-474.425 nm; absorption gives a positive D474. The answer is 0.074 nm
